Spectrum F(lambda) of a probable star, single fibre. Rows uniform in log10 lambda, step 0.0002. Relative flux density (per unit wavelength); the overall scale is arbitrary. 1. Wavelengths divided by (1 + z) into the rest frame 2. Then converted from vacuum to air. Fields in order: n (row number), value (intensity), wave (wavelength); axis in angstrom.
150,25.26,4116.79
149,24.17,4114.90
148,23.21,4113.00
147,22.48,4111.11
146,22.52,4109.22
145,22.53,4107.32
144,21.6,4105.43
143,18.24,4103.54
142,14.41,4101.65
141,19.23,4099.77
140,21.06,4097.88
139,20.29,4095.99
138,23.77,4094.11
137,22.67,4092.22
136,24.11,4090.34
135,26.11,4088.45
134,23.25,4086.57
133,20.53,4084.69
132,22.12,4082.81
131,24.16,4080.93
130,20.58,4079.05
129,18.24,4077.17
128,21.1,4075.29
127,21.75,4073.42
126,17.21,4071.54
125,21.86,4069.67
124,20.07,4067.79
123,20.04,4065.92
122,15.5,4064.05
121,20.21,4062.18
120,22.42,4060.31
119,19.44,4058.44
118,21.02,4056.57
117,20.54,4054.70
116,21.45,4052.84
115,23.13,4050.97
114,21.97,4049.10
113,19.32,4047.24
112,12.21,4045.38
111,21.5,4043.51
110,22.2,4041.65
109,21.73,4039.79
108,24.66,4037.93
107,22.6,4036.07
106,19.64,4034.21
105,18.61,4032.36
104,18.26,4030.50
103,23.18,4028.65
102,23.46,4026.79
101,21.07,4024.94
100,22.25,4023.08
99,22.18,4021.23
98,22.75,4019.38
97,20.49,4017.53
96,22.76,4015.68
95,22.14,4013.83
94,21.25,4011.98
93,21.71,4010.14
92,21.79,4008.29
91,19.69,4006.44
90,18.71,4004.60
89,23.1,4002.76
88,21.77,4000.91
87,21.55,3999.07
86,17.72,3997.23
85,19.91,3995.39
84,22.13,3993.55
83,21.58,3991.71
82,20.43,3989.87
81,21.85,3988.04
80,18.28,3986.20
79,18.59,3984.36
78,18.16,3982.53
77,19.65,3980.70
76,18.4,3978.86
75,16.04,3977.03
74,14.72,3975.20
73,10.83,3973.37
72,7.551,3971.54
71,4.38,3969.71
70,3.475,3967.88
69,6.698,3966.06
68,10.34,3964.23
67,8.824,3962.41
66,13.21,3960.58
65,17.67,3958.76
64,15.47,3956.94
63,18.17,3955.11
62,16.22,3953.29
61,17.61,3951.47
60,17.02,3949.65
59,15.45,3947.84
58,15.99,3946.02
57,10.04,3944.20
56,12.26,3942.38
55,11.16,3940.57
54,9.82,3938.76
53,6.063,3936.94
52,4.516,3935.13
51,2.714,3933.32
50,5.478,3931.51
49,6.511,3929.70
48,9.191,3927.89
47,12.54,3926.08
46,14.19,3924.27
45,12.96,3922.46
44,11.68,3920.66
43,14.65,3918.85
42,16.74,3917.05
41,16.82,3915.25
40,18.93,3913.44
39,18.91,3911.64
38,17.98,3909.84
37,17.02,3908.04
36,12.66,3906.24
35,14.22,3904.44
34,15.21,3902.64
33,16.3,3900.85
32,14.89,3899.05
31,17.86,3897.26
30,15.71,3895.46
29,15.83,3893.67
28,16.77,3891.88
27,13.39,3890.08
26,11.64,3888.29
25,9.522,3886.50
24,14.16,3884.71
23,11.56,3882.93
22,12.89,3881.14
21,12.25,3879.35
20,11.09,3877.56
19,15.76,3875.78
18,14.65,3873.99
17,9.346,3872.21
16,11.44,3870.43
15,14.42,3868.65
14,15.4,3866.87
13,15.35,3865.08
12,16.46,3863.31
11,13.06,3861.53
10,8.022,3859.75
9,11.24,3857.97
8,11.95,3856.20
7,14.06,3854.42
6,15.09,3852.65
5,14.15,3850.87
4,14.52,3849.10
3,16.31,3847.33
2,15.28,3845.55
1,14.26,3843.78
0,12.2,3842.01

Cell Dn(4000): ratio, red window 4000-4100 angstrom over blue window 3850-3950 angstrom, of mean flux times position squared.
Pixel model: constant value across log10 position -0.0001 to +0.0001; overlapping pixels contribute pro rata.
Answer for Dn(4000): 1.75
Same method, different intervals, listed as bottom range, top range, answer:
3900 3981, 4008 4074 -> 1.72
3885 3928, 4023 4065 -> 1.49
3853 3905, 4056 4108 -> 1.69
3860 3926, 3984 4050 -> 1.55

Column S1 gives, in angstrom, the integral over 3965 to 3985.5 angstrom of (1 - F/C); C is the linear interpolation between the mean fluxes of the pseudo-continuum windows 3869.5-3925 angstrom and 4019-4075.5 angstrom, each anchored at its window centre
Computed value 5.9 angstrom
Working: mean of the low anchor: 14.4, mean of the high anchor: 20.7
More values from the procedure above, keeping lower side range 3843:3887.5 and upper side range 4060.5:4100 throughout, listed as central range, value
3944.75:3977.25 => 7.91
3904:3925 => -0.73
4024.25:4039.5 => -1.60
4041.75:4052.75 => 0.01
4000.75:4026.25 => -3.85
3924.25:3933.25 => 4.09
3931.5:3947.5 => 6.95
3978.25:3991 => -1.24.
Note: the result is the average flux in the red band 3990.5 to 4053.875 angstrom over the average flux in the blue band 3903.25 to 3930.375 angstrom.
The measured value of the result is 1.47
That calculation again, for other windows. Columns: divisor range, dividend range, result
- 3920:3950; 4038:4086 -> 1.99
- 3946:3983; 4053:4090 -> 1.55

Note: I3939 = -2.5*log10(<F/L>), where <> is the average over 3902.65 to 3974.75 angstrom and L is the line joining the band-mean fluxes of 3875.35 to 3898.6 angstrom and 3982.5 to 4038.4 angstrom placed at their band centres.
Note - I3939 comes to 0.326 mag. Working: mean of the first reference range 13.7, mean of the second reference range 21.1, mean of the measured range 12.2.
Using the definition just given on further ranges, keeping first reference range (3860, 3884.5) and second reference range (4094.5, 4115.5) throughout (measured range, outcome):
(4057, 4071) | -0.019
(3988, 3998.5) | -0.191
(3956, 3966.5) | 0.298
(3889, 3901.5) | -0.127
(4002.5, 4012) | -0.181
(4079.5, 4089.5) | -0.144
